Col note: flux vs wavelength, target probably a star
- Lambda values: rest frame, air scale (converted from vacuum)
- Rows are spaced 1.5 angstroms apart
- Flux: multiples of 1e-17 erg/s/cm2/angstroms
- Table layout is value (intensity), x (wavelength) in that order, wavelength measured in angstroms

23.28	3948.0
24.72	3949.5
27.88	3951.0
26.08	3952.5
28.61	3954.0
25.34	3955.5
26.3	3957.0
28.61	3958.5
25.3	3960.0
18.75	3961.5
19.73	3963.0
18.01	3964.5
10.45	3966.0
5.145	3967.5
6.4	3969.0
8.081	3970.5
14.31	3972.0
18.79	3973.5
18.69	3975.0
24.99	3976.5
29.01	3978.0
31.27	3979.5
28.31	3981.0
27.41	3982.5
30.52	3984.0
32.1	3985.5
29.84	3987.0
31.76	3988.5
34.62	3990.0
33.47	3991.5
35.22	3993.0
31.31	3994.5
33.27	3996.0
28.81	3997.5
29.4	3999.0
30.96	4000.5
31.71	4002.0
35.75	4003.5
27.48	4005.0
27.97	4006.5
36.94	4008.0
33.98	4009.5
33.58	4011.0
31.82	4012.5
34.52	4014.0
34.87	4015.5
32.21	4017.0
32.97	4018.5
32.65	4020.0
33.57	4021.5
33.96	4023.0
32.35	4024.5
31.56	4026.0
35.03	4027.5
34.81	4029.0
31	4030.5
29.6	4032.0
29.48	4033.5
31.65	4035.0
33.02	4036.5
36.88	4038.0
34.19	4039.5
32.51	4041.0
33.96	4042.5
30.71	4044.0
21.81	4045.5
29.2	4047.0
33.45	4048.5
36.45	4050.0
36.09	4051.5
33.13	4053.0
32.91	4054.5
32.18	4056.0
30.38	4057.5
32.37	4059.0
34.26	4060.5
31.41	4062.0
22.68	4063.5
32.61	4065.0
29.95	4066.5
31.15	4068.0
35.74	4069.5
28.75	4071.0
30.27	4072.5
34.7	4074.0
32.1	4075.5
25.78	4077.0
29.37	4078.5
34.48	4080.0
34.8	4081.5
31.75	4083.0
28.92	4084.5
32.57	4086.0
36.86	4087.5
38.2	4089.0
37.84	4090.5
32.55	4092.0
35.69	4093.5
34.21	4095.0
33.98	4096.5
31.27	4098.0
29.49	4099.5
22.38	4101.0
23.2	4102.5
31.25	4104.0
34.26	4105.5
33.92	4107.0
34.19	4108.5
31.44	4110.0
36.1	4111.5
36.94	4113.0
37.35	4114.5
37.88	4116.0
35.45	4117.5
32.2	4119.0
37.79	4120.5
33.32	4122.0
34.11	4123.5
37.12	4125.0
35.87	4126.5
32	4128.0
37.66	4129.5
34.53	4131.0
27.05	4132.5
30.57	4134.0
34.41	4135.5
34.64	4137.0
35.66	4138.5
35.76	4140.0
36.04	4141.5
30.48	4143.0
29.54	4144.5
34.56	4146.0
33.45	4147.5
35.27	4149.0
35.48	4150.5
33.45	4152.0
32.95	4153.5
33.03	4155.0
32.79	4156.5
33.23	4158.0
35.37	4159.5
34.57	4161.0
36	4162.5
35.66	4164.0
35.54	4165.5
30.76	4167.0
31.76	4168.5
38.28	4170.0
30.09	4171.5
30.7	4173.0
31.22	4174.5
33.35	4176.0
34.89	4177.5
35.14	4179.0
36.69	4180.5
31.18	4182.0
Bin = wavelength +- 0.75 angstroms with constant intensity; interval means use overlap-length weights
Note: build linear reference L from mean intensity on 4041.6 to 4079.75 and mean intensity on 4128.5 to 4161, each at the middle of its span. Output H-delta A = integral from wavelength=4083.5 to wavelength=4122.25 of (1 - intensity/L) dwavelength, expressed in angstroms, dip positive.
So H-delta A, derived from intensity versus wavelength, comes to -1.1 angstroms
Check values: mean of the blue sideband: 31.3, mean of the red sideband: 33.6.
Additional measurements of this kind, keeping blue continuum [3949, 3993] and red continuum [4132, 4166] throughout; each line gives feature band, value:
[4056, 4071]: -1.10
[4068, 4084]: -1.10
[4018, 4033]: -3.27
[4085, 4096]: -1.72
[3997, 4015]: -4.35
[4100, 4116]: -0.43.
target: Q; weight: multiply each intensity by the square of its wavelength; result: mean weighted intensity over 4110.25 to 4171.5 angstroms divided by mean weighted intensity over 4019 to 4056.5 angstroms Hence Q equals 1.1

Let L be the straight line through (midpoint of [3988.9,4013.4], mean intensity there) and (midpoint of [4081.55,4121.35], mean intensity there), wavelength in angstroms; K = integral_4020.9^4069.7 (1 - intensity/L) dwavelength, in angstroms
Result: 1.0 angstroms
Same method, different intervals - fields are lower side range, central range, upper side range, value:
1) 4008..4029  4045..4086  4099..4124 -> 2.25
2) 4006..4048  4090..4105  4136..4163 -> 0.99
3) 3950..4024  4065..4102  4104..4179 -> -0.71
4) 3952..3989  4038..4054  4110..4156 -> -2.53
